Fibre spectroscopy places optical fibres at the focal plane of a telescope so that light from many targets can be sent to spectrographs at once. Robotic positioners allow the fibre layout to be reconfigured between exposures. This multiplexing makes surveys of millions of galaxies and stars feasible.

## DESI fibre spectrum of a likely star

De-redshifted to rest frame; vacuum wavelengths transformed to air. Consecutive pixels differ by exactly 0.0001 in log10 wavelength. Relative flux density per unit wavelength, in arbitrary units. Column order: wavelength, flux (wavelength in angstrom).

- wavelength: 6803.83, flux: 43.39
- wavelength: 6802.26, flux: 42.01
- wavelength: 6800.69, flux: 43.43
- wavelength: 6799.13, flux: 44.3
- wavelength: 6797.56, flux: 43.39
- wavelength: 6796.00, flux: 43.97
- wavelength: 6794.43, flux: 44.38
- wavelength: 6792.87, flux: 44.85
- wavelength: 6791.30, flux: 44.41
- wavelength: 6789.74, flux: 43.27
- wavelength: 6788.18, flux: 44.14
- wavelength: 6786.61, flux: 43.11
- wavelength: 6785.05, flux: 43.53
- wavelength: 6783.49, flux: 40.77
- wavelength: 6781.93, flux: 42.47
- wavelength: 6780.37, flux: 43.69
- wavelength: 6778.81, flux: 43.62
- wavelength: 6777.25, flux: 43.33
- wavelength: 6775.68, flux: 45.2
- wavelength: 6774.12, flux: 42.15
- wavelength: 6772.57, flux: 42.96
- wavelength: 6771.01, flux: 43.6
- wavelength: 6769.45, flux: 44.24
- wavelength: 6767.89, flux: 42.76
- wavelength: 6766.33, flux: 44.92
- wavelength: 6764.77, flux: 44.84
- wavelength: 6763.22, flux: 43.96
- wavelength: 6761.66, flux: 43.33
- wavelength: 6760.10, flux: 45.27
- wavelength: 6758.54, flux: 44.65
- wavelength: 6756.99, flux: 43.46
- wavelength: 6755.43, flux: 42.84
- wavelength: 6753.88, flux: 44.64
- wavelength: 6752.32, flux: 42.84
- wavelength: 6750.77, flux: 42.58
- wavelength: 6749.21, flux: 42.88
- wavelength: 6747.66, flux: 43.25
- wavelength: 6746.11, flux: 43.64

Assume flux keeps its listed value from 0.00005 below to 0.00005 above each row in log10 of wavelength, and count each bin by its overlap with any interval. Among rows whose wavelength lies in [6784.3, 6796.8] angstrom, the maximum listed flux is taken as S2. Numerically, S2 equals 44.85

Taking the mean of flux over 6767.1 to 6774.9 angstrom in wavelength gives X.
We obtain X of 43.2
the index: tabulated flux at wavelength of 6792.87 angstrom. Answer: 44.85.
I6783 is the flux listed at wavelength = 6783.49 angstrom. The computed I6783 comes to 40.77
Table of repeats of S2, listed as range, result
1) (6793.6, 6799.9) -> 44.38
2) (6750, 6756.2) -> 44.64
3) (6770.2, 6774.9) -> 43.6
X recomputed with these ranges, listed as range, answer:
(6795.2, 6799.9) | 43.8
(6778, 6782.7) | 43.3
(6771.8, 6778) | 43.4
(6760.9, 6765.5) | 44.1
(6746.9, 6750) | 43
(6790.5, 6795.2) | 44.6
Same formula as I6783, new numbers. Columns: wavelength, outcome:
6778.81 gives 43.62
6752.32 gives 42.84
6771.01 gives 43.6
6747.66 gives 43.25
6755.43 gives 42.84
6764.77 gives 44.84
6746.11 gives 43.64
